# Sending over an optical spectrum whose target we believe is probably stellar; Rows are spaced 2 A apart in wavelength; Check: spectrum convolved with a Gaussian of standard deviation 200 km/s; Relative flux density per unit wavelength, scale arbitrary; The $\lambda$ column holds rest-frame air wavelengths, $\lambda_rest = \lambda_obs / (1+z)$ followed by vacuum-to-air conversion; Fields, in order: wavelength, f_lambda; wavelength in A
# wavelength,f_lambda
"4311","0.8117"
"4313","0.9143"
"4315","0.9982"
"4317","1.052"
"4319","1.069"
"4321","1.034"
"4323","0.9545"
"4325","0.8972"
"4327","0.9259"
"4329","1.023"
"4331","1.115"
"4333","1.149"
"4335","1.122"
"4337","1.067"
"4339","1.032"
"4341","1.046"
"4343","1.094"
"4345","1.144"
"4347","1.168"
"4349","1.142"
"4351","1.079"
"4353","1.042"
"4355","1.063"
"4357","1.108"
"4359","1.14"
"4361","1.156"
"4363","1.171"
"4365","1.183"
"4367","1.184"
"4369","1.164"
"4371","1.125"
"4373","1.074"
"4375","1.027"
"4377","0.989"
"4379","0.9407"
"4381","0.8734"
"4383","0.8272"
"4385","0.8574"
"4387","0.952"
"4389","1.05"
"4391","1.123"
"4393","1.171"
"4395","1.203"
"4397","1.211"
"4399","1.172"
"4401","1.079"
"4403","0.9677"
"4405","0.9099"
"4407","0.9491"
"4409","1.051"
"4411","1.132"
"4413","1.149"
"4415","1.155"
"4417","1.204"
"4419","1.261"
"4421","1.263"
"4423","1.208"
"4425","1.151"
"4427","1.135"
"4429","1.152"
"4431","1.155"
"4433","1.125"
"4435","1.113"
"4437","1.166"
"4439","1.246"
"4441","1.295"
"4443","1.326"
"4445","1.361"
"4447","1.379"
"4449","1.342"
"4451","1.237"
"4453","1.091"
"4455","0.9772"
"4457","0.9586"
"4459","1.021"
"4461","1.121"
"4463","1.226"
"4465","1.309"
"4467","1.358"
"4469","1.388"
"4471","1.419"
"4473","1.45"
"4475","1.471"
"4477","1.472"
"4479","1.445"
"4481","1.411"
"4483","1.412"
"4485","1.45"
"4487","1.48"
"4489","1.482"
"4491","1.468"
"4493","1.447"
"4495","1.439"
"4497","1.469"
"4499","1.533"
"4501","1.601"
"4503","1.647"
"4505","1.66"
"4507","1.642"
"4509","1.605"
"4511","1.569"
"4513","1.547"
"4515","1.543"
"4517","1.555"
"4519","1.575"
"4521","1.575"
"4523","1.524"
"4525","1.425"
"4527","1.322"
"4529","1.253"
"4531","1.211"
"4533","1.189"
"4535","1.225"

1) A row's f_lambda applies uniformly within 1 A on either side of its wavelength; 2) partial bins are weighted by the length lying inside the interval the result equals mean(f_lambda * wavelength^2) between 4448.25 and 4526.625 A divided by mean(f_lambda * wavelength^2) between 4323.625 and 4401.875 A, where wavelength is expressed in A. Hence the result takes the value 1.4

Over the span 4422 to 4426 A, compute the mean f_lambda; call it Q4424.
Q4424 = 1.18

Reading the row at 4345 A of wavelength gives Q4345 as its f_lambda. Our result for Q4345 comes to 1.144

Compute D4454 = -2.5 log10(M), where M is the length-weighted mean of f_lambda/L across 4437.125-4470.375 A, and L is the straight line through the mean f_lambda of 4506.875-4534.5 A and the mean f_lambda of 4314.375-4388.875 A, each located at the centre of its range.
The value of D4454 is 0.059 mag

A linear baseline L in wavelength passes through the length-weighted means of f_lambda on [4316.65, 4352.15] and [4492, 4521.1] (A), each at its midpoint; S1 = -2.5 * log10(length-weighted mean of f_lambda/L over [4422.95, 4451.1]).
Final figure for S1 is 0.11 mag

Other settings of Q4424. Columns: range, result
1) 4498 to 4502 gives 1.57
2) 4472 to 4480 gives 1.46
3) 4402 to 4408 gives 0.942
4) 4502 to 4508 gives 1.65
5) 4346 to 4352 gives 1.13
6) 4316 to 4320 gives 1.06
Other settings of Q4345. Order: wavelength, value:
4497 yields 1.469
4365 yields 1.183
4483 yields 1.412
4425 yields 1.151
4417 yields 1.204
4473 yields 1.45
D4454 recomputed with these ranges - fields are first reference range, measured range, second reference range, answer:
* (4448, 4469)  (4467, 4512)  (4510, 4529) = -0.12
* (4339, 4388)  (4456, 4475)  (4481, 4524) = 0.12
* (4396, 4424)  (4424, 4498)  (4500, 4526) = 0.04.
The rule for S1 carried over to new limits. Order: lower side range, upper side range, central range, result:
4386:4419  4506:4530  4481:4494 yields -0.04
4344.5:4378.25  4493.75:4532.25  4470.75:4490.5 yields -0.02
